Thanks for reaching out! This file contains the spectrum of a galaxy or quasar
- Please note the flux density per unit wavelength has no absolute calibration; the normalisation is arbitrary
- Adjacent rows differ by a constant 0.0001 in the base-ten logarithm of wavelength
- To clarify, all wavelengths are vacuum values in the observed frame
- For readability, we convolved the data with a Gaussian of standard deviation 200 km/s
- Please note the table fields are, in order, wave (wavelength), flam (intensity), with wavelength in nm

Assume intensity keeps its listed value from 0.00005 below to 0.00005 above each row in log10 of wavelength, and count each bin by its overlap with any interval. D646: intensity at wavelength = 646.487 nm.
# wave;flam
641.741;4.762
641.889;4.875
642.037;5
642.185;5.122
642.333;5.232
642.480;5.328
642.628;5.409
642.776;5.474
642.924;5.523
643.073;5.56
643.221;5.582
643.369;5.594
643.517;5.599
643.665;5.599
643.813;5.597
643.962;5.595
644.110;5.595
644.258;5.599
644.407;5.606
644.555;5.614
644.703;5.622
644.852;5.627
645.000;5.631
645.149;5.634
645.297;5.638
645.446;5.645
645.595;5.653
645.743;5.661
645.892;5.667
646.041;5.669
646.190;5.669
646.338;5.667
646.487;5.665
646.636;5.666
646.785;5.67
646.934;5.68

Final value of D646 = 5.665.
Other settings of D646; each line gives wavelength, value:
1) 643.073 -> 5.56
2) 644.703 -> 5.622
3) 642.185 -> 5.122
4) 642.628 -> 5.409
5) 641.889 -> 4.875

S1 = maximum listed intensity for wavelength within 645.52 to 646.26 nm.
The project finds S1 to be 5.669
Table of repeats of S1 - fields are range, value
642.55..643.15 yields 5.56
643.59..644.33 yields 5.599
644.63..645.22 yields 5.634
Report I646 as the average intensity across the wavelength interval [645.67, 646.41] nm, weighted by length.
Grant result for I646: 5.67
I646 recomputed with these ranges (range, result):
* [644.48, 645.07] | 5.63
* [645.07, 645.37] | 5.64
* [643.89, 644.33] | 5.6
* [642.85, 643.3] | 5.55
